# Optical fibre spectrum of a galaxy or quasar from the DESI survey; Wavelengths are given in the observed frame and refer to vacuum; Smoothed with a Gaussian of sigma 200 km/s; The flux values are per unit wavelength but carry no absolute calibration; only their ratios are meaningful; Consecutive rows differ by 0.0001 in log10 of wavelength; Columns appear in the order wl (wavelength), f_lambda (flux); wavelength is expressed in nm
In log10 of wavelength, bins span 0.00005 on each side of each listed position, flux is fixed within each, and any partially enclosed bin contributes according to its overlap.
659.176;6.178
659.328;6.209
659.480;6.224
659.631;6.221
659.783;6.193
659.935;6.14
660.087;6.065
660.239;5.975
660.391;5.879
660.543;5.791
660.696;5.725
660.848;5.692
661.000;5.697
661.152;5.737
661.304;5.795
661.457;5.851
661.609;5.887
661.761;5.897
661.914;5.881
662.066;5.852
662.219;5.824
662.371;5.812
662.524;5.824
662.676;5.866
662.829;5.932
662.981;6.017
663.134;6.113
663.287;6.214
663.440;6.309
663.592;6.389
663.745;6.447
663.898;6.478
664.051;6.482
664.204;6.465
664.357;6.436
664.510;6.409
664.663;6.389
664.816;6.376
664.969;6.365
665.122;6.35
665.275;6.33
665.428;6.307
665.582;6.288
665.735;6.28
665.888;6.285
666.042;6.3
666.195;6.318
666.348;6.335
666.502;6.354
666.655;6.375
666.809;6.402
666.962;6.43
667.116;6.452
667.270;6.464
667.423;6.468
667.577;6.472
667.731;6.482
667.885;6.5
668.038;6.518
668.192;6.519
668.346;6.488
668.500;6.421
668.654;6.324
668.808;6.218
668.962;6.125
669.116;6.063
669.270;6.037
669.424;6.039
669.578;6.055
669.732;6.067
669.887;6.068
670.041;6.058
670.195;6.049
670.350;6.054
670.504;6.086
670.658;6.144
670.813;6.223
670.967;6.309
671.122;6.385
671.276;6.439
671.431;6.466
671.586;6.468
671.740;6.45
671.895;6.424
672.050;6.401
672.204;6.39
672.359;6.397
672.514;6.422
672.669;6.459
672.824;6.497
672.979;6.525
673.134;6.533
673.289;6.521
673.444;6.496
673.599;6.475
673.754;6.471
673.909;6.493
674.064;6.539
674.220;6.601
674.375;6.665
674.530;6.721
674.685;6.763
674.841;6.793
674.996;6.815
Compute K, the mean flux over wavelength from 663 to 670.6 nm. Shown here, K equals 6.31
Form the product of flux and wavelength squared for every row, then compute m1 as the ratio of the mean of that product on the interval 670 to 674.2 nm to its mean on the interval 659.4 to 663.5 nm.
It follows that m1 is 1.11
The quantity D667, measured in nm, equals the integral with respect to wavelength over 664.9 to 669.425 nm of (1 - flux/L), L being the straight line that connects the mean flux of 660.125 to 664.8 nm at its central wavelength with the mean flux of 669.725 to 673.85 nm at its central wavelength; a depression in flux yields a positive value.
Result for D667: -0.11 nm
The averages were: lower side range 6.04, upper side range 6.35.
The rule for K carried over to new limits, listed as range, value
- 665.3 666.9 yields 6.33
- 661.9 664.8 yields 6.18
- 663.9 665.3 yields 6.41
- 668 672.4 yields 6.26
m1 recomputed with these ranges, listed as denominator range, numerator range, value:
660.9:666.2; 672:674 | 1.08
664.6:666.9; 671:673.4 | 1.04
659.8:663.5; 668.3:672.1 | 1.08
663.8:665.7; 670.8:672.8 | 1.03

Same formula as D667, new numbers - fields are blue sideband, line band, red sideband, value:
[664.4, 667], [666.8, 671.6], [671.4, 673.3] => 0.09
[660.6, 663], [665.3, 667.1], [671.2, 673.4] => -0.07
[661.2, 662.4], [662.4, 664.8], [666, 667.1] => -0.08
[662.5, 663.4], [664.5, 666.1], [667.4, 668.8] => -0.03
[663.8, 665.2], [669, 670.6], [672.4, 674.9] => 0.11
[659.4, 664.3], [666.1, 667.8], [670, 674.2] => -0.06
